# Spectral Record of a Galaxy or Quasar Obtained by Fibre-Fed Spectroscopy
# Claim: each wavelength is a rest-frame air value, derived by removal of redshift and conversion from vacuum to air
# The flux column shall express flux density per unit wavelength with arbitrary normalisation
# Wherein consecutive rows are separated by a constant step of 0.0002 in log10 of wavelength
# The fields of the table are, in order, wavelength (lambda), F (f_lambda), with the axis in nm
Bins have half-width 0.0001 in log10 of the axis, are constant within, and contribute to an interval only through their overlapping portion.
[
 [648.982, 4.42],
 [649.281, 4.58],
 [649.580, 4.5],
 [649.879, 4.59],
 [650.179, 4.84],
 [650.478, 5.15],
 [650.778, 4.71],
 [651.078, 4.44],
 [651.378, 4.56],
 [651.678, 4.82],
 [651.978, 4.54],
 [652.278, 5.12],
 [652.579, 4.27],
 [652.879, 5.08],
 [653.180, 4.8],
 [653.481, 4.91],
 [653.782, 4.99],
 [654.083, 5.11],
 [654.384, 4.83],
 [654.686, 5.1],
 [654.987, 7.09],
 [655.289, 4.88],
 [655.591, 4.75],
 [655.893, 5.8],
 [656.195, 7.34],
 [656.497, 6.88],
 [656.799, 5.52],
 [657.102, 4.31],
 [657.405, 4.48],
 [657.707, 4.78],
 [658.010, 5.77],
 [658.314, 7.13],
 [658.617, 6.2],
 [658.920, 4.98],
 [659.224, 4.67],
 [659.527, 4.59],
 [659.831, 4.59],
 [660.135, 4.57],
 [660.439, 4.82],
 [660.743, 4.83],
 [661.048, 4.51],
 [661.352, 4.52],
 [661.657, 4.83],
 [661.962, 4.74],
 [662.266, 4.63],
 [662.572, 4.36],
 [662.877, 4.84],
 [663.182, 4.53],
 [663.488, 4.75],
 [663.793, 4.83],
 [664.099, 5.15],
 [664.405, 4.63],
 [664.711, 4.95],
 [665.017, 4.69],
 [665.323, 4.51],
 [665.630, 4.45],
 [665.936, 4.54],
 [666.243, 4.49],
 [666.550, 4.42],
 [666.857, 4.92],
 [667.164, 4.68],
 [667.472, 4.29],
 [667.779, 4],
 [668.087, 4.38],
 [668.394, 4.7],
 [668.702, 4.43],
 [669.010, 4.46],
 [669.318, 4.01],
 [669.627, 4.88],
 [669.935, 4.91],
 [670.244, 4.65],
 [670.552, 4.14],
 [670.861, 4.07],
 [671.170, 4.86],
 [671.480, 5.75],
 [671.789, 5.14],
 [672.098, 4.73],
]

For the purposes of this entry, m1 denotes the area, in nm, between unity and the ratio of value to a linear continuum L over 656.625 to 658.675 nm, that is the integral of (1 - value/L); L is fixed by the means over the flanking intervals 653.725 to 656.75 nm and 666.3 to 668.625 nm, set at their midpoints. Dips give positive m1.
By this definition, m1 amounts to 0.004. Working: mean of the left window 5.7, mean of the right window 4.48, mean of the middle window 5.44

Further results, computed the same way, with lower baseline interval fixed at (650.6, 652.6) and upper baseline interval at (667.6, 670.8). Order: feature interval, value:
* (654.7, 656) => -0.267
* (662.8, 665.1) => -0.147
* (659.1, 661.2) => -0.044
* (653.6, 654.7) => -0.085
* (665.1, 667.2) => -0.041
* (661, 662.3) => -0.034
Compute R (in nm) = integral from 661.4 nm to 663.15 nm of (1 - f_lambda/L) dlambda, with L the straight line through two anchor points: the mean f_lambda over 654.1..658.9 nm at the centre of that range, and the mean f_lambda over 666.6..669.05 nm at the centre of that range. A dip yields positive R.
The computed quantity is 0.13 nm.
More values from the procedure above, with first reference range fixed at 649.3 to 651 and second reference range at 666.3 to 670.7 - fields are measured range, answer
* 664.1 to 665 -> -0.06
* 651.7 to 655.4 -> -0.29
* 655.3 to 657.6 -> -0.43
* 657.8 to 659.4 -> -0.37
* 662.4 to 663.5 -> -0.01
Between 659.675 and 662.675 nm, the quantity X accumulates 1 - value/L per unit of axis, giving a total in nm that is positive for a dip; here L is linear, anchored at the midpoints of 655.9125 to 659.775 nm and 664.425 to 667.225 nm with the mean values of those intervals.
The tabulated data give 0.30 nm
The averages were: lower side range 5.54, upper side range 4.63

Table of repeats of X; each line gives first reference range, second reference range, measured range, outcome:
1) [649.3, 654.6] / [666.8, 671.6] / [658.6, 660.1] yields -0.058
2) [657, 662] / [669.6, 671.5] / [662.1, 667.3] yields 0.173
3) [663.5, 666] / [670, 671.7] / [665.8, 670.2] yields 0.199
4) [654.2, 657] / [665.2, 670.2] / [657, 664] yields 0.492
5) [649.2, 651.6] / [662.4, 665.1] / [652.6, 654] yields -0.059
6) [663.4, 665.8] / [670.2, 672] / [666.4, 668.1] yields 0.108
